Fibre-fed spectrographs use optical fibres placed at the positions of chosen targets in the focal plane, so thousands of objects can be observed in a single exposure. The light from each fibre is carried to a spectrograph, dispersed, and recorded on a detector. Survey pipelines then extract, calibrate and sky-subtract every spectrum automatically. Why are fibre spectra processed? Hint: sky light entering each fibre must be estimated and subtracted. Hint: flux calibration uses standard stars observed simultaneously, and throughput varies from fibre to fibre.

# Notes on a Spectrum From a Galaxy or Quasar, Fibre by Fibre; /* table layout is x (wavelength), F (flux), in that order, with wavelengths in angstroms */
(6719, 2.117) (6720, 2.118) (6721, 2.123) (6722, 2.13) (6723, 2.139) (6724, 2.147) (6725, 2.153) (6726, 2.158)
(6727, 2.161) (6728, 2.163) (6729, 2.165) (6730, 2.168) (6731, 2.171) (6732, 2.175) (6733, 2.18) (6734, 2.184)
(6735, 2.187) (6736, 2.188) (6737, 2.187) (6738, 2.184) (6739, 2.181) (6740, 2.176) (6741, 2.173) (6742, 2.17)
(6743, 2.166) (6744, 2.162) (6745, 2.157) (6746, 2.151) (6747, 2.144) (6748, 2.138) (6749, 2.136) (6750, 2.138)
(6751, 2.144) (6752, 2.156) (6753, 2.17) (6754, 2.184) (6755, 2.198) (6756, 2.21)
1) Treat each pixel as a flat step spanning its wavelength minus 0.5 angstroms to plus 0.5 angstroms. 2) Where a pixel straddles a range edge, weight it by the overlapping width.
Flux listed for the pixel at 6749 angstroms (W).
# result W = 2.136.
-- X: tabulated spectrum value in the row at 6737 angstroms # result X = 2.187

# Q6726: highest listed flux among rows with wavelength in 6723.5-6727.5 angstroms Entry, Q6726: 2.161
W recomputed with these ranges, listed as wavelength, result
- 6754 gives 2.184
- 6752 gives 2.156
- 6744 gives 2.162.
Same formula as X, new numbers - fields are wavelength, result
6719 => 2.117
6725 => 2.153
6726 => 2.158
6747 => 2.144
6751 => 2.144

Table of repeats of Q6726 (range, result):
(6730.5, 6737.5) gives 2.188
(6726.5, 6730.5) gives 2.168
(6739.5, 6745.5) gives 2.176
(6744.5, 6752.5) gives 2.157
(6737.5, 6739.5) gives 2.184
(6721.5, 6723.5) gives 2.139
